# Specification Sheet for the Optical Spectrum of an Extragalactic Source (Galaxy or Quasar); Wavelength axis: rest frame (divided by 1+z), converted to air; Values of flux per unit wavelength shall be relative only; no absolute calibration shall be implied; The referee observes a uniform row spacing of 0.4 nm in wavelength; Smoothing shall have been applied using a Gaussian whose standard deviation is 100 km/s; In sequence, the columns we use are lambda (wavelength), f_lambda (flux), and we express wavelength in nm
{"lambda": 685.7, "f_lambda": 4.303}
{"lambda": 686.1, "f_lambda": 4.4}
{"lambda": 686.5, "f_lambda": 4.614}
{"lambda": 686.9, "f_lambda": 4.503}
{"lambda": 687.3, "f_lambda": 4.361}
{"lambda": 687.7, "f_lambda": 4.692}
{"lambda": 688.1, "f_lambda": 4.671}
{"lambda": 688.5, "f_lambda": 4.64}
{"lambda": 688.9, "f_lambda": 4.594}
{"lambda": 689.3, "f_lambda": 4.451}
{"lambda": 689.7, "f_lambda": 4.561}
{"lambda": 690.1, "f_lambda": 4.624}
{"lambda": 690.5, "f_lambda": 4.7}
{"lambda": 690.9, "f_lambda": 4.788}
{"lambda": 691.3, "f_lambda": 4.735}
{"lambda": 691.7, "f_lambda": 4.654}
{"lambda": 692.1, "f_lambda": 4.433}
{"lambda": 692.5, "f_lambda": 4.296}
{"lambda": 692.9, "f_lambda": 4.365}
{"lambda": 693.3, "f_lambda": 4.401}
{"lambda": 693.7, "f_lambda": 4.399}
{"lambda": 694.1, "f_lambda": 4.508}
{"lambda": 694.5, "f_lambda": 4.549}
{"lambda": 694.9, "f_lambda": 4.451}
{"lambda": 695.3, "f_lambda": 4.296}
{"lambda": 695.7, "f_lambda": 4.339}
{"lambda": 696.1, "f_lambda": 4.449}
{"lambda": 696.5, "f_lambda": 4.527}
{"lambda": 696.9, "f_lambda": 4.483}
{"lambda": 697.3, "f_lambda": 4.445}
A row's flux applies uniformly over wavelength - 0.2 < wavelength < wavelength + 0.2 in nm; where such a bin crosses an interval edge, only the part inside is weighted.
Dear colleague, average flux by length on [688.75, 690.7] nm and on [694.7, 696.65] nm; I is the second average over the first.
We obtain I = 1.0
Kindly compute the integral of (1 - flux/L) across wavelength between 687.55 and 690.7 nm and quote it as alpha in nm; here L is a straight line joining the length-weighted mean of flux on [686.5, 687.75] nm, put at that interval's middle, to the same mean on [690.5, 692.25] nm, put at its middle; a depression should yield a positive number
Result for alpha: -0.02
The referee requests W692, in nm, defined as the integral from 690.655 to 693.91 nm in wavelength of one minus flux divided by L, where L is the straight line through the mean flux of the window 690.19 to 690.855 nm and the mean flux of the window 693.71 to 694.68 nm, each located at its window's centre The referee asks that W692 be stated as 0.07 nm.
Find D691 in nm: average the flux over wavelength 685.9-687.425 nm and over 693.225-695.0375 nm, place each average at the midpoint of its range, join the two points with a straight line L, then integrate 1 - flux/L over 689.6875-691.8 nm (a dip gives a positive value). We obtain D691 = -0.10 nm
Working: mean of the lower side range 4.47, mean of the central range 4.69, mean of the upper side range 4.47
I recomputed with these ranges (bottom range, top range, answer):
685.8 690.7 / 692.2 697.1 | 0.97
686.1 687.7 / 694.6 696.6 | 0.98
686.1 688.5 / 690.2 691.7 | 1.04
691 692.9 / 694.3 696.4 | 0.98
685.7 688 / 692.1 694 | 0.97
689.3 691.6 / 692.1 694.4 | 0.94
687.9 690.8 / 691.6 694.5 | 0.96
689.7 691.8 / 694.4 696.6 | 0.94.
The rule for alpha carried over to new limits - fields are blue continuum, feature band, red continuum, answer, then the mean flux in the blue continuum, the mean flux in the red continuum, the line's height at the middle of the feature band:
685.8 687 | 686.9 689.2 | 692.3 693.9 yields -0.06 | 4.49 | 4.37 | 4.46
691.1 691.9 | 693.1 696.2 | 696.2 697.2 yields 0.10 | 4.69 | 4.49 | 4.57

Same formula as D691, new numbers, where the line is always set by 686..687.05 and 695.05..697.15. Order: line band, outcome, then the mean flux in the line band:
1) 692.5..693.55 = 0.02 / 4.37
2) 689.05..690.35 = -0.02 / 4.55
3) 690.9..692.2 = -0.05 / 4.65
